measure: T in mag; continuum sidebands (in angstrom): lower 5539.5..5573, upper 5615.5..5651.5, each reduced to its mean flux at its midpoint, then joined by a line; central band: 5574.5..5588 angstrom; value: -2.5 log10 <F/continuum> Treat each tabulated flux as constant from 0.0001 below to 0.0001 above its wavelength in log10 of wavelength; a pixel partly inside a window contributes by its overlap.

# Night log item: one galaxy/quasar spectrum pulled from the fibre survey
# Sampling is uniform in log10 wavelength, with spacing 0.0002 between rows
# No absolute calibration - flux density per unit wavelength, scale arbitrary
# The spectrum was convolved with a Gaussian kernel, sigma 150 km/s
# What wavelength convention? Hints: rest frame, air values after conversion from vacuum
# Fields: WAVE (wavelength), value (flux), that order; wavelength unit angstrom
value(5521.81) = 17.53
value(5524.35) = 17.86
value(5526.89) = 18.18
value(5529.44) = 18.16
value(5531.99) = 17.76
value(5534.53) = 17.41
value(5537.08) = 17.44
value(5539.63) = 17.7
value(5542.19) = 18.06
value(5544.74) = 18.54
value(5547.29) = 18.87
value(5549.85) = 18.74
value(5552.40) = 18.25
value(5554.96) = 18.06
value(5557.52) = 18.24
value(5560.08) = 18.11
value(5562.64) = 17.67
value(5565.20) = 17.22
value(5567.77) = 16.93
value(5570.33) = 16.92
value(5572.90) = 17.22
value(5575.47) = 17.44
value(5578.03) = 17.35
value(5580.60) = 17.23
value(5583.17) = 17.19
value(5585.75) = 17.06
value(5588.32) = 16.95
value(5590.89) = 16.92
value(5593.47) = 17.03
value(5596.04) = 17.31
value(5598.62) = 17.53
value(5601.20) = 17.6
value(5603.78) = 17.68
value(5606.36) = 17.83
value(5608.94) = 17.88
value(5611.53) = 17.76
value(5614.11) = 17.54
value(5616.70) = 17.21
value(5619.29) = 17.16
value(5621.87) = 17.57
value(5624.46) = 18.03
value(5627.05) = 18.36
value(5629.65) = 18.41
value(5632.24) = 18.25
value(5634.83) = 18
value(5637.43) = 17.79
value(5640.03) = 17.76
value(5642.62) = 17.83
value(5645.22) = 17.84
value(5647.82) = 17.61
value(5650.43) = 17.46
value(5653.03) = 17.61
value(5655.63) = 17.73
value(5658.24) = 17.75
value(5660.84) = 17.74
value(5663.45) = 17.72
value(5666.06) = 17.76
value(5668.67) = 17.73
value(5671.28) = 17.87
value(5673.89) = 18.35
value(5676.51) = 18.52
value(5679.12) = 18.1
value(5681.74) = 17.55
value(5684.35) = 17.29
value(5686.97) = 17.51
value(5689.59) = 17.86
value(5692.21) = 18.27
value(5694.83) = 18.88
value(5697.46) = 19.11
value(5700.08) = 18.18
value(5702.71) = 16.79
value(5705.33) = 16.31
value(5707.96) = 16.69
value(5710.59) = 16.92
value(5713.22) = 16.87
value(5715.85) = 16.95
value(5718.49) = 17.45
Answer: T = 0.04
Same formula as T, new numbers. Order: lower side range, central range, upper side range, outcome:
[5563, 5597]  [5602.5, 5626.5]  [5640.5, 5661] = -0.015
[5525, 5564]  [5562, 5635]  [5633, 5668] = 0.026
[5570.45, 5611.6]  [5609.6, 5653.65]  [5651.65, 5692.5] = -0.012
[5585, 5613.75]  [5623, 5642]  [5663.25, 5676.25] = -0.024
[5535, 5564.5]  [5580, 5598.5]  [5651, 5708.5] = 0.056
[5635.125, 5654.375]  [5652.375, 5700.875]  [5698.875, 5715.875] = -0.040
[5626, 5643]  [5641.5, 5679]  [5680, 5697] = 0.011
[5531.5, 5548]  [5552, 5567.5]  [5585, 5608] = -0.006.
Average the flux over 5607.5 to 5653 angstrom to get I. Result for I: 17.8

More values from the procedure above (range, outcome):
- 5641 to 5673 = 17.7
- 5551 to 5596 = 17.4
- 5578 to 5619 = 17.4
